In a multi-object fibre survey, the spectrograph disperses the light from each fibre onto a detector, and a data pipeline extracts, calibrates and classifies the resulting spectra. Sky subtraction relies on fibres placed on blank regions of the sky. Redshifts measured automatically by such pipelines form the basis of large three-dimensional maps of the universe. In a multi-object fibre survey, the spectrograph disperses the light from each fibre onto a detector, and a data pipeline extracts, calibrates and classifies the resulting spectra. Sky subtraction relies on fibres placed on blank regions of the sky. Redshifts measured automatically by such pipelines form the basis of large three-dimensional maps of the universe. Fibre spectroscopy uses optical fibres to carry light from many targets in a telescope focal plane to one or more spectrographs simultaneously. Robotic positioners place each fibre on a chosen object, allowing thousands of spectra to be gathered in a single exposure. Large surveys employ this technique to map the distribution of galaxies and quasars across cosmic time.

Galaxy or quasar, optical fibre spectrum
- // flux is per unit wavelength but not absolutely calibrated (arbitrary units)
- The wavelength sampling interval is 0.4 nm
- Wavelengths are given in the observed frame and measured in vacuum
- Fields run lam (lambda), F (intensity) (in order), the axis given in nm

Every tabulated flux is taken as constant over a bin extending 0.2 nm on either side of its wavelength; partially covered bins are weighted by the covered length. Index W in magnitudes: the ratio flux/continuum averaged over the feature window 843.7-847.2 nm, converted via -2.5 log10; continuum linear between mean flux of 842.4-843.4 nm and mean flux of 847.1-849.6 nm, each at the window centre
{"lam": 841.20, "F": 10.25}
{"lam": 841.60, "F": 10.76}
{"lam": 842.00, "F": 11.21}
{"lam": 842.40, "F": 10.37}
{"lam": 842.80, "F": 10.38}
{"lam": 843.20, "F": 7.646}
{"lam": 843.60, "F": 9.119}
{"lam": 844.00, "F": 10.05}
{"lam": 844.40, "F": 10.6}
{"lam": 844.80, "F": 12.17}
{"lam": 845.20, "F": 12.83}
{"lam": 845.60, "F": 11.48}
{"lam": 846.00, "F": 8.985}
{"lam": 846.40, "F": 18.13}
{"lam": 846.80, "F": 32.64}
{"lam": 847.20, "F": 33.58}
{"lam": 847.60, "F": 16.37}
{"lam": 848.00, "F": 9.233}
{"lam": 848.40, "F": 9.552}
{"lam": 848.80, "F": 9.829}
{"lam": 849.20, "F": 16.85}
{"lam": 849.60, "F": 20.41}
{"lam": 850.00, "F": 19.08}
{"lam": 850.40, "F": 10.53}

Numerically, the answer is -0.23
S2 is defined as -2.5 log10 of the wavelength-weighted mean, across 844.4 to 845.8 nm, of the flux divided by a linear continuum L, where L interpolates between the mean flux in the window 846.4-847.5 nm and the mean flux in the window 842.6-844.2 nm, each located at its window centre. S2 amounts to 0.47 mag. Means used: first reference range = 9.3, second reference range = 28.9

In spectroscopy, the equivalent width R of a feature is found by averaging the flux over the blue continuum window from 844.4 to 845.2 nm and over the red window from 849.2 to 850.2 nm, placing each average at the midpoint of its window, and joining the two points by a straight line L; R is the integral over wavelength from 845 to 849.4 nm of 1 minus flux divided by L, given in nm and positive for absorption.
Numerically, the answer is -0.31 nm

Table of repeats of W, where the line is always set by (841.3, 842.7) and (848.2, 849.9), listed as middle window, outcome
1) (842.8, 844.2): 0.25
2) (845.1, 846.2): 0.15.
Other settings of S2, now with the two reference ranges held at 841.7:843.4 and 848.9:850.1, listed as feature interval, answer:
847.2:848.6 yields 0.07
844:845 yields 0.10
